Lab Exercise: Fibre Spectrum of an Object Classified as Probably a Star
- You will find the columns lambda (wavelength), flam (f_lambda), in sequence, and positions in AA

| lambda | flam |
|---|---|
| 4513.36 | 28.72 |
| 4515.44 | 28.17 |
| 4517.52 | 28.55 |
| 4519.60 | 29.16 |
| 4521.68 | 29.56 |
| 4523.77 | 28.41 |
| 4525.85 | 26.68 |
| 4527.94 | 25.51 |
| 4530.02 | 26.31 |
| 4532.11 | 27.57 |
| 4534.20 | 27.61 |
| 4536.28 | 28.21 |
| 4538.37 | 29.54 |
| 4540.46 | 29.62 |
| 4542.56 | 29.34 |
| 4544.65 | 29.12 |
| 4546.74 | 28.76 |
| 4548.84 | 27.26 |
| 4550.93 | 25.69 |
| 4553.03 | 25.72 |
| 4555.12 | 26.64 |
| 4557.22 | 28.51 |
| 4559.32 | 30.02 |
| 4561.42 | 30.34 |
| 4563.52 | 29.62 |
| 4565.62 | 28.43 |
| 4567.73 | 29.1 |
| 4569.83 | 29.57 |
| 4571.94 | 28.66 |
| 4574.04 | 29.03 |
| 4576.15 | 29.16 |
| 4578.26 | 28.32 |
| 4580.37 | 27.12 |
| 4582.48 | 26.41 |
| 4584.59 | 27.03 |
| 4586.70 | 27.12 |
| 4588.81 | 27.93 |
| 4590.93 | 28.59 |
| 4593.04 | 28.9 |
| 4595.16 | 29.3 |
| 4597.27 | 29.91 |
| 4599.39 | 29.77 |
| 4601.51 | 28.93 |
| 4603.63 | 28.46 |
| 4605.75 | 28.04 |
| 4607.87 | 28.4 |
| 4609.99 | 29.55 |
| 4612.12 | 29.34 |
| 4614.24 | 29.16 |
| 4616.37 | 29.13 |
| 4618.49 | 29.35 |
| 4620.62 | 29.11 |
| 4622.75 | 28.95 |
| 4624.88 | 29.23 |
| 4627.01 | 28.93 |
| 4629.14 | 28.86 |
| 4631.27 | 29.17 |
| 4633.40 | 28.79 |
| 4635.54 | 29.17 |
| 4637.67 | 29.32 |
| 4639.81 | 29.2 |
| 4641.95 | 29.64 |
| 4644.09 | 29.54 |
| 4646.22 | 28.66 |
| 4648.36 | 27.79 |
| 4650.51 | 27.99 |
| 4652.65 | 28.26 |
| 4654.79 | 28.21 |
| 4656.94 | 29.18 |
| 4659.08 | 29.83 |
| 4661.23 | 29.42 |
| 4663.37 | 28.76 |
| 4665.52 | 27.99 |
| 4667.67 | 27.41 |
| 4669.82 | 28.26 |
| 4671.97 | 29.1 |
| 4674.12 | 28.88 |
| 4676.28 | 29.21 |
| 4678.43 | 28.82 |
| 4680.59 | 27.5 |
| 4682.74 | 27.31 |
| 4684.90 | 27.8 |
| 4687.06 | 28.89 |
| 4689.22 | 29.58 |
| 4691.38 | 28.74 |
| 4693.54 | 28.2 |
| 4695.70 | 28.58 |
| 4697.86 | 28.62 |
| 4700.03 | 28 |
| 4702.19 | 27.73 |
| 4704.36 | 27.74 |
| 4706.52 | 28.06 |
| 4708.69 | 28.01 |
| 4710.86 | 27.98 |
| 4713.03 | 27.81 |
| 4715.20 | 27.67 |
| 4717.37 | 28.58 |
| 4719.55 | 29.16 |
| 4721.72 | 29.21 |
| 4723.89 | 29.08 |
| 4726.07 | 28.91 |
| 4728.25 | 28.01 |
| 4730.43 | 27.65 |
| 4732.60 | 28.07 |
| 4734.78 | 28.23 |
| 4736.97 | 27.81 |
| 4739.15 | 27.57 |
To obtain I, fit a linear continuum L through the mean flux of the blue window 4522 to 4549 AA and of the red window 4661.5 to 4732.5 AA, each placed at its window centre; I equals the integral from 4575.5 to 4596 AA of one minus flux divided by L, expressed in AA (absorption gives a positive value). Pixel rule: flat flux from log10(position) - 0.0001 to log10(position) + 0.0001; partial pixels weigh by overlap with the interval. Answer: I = 0.1 AA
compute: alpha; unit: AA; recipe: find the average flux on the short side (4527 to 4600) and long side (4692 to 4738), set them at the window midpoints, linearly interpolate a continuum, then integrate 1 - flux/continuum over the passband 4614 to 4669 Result -1.2 AA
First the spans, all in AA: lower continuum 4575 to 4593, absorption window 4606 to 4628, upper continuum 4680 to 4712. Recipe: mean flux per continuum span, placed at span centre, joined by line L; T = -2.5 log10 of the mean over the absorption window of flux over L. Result -0.045 mag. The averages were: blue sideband 27.8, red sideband 28.2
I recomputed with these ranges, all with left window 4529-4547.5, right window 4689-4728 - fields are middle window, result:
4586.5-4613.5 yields -0.4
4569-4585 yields 0.1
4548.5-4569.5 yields 0.2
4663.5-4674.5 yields 0.0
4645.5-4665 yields -0.2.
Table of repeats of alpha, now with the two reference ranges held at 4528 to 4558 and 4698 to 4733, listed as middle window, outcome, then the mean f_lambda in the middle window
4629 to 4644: -0.6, 29.2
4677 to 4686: 0.1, 27.9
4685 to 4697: -0.2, 28.7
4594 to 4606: -0.5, 29.1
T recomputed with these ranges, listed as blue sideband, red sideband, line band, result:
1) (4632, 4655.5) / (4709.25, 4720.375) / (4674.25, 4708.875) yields 0.003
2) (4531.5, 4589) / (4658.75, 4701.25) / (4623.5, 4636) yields -0.023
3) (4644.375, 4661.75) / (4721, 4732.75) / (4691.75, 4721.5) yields 0.013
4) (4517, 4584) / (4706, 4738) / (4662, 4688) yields -0.003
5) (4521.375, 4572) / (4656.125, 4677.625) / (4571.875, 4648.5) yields -0.010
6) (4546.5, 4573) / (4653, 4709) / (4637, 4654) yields -0.013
